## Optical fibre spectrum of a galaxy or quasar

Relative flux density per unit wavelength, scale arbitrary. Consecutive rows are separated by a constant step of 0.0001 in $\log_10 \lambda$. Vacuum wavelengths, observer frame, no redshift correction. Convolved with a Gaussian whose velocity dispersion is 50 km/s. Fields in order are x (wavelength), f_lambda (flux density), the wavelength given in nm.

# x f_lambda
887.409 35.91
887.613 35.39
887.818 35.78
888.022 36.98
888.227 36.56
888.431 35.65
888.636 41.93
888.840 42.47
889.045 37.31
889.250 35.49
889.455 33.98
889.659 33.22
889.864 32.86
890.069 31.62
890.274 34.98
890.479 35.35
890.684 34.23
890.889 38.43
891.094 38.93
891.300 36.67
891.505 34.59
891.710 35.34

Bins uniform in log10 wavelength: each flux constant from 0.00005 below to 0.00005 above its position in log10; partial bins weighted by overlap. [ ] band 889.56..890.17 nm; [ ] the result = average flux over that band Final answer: 32.6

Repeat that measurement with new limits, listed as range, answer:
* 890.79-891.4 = 38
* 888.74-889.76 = 36.5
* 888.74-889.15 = 39.8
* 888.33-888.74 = 38.8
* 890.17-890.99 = 35.7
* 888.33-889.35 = 38.6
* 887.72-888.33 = 36.5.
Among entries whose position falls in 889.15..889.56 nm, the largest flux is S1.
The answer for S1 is 35.49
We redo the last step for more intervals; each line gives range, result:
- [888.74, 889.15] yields 42.47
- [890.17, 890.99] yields 38.43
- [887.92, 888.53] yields 36.98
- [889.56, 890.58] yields 35.35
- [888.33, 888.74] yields 41.93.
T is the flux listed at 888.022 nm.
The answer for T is 36.98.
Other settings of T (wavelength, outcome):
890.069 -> 31.62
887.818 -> 35.78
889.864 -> 32.86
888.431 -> 35.65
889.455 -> 33.98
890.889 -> 38.43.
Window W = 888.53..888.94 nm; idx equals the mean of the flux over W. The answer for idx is 42.2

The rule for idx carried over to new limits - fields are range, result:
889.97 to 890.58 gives 34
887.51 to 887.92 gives 35.6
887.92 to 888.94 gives 38.7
